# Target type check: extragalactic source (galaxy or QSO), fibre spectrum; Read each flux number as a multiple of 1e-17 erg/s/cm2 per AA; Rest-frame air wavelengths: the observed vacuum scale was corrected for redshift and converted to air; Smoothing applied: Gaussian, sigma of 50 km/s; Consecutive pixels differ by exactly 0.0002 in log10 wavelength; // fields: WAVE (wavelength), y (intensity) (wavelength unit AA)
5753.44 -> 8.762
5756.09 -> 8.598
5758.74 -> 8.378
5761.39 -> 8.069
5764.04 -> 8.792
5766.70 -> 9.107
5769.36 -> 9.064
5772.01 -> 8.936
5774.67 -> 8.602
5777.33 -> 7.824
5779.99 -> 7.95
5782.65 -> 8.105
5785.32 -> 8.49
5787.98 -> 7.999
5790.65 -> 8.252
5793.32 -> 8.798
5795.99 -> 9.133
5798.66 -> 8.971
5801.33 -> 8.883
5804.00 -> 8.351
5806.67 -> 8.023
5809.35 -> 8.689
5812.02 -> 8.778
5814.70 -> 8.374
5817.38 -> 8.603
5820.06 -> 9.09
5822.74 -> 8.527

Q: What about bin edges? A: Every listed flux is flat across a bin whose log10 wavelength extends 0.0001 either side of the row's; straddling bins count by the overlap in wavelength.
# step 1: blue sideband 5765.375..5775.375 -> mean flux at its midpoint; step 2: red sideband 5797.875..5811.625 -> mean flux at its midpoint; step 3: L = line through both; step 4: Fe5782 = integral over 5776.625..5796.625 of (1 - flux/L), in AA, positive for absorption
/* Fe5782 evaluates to 1.07 AA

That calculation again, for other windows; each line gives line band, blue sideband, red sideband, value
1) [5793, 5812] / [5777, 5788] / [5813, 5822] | -0.6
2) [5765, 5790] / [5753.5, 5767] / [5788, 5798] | 0.4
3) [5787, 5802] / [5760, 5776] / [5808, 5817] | 0.0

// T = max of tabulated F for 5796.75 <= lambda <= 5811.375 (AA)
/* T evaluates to 8.971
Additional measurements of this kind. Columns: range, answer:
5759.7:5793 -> 9.107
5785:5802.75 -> 9.133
